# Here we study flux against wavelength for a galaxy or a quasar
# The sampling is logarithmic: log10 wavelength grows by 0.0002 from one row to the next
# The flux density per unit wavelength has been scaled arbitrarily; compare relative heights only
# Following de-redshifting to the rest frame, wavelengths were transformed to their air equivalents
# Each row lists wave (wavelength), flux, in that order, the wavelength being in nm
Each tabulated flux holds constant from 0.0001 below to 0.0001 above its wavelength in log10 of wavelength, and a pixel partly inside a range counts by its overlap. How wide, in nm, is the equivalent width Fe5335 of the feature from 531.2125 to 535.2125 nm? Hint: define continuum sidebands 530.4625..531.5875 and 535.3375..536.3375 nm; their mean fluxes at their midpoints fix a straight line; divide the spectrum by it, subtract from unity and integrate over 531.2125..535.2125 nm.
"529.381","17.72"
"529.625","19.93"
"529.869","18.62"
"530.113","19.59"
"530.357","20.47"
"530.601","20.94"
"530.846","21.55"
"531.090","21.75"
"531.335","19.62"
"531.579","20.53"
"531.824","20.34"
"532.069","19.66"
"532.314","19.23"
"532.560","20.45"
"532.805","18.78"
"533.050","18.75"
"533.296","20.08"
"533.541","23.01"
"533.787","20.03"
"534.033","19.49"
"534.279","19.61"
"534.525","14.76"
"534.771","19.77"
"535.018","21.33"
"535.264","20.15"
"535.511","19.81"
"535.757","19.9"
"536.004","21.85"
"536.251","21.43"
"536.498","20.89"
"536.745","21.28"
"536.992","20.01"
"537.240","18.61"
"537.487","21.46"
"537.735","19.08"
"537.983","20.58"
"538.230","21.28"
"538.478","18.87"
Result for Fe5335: 0.21 nm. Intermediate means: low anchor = 20.9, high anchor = 20.7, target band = 19.7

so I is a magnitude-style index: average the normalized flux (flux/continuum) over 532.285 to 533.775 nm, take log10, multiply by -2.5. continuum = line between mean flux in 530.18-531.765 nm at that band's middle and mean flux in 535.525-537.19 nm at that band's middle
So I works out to 0.034 mag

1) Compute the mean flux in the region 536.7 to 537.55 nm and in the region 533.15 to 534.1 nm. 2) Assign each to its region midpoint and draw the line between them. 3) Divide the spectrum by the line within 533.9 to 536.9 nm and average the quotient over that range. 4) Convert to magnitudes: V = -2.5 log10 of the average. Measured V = 0.02 mag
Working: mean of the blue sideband 20.7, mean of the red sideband 20.2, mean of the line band 20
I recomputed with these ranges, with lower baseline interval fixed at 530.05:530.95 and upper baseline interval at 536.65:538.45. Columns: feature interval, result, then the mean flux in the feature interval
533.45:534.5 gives 0.03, 19.9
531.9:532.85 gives 0.05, 19.6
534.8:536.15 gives -0.01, 20.6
